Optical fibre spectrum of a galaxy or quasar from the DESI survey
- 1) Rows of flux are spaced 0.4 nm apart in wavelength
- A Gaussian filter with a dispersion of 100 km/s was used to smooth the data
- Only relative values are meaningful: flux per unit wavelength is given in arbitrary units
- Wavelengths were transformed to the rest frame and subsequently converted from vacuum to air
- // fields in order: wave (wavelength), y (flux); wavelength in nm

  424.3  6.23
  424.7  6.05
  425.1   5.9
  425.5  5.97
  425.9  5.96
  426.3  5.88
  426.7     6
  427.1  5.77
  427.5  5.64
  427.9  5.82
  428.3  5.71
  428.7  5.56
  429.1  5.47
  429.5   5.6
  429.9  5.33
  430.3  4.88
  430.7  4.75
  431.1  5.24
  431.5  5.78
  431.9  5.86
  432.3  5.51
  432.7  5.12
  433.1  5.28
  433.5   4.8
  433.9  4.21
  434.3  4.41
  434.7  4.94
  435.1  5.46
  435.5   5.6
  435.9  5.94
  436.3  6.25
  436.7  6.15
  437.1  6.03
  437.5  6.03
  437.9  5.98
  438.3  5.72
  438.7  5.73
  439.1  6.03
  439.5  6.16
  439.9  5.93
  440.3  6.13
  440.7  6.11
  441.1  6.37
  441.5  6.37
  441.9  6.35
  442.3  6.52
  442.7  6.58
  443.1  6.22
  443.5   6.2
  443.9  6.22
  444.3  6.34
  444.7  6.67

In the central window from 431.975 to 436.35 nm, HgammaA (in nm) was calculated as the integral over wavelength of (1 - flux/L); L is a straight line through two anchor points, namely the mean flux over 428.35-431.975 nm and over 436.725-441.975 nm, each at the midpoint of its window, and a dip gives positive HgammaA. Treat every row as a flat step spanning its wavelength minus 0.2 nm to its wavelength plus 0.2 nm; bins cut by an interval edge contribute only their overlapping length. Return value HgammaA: 0.36 nm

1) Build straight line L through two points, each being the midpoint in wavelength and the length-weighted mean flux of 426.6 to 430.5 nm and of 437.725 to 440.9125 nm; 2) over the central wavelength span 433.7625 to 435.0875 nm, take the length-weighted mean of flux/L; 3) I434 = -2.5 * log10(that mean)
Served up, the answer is 0.234 mag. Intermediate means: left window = 5.57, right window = 5.98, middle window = 4.67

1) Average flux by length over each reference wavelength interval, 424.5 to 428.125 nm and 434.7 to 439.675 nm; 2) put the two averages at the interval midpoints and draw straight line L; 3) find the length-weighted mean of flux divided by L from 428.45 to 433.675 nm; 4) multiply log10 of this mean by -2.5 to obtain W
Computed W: 0.108 mag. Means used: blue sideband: 5.89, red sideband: 5.88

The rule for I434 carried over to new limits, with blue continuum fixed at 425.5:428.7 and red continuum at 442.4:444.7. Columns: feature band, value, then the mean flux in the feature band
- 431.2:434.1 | 0.15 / 5.22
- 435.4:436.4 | 0.03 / 5.93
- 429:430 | 0.08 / 5.48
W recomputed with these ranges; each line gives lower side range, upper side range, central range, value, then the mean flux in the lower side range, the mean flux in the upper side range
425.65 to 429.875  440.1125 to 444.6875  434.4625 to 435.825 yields 0.127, 5.73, 6.33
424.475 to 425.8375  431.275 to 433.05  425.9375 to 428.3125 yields 0.006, 5.98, 5.54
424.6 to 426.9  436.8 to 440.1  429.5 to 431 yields 0.172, 5.96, 5.96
